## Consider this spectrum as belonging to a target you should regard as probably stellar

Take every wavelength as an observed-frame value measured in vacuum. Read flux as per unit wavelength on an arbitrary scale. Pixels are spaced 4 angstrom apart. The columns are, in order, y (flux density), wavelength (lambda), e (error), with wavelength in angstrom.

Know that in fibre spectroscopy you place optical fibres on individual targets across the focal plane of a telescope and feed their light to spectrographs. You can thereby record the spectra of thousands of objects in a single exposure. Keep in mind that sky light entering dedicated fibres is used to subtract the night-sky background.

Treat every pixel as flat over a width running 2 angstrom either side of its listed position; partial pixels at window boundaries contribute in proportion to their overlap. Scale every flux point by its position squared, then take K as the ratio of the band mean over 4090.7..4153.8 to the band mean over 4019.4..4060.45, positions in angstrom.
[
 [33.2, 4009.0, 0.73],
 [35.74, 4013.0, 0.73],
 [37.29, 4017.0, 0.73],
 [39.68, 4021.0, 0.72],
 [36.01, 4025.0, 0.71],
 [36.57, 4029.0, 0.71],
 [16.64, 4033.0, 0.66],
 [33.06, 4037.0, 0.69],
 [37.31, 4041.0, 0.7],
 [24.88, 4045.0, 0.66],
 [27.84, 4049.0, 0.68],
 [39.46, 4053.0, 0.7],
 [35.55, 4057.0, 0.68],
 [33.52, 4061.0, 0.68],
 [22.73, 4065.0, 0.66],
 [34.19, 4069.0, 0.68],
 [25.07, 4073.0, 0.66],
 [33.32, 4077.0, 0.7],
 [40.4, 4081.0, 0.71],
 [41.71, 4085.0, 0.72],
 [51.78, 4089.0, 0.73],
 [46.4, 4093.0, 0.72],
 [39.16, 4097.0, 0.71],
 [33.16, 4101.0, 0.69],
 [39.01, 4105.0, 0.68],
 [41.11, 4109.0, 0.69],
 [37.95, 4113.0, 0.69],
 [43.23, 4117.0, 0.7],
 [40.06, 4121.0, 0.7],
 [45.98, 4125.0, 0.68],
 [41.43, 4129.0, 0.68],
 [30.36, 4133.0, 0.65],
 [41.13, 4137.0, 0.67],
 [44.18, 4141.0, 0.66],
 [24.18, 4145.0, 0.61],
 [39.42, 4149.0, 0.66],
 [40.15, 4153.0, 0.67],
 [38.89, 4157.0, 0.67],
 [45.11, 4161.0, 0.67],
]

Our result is 1.3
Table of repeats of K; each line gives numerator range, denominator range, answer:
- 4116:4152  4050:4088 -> 1.17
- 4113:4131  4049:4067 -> 1.35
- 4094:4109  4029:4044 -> 1.33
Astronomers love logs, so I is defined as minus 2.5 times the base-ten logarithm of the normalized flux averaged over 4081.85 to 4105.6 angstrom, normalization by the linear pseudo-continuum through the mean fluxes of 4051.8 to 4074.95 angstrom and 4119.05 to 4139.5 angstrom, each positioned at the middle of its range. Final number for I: -0.19 mag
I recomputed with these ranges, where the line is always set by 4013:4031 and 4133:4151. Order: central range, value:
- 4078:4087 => -0.095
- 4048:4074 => 0.172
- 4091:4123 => -0.094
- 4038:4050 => 0.214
